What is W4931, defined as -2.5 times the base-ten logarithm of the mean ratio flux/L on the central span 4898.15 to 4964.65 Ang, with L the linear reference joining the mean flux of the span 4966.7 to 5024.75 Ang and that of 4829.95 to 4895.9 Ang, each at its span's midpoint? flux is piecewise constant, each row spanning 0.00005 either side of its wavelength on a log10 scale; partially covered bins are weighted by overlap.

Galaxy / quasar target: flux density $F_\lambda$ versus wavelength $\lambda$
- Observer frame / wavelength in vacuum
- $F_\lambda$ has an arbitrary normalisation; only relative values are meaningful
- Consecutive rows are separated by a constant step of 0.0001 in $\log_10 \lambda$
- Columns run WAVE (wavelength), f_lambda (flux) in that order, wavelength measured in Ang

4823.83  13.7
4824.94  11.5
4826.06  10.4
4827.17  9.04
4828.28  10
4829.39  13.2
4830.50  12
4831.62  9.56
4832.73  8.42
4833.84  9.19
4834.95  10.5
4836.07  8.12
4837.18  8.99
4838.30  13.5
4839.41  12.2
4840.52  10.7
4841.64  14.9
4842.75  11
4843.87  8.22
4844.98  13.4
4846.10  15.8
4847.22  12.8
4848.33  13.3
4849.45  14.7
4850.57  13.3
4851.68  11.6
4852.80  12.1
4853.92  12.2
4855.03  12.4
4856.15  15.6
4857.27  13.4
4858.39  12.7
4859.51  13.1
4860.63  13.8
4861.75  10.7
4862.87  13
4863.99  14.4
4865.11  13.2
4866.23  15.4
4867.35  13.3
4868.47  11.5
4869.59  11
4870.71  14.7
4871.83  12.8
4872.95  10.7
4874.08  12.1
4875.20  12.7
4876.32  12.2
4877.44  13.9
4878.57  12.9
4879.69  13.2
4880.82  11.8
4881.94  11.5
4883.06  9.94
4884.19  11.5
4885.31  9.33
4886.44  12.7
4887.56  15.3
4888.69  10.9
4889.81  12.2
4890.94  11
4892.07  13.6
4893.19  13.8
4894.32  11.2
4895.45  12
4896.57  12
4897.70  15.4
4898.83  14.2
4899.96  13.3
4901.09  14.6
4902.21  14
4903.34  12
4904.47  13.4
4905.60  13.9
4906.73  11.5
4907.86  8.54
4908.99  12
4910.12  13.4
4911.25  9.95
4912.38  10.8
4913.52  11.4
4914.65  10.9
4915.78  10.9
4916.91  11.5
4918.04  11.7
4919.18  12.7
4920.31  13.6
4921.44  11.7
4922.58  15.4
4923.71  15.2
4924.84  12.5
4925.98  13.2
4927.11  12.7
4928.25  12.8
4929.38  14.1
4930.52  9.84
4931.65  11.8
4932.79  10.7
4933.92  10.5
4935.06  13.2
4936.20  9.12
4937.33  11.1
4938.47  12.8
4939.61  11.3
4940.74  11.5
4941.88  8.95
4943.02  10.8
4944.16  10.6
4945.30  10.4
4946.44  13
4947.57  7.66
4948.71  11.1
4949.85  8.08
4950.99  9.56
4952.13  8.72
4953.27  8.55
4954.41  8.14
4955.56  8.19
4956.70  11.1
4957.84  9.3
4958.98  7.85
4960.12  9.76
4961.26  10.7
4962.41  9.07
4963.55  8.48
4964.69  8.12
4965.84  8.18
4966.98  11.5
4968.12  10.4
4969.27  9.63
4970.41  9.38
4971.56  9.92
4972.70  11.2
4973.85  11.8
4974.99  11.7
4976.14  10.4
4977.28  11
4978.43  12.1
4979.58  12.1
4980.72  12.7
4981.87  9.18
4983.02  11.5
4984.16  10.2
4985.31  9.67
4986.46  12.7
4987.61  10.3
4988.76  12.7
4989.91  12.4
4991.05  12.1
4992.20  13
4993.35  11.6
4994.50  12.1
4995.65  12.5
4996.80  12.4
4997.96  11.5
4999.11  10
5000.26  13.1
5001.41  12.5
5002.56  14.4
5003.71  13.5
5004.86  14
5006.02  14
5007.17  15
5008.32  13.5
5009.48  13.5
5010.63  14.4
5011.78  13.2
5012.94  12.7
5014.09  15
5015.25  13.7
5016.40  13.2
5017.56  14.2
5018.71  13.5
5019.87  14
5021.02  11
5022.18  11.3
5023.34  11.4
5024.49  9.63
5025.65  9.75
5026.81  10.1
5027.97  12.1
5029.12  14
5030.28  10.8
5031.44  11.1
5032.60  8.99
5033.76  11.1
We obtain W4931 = 0.087 mag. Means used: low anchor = 12.2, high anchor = 12.1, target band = 11.2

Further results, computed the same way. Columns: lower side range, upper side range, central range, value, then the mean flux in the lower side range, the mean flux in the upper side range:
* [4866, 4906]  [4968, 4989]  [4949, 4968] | 0.23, 12.6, 11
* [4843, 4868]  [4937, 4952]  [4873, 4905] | -0.04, 13.1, 10.5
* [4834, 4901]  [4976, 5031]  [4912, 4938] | 0.03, 12.5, 12.3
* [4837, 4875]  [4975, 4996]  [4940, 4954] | 0.20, 12.8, 11.6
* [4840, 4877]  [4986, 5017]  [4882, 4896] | 0.08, 12.8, 12.9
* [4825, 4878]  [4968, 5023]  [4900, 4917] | 0.02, 12.2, 12.2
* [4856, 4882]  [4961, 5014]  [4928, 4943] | 0.08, 12.9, 11.7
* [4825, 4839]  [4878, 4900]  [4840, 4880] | -0.14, 10.3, 12.4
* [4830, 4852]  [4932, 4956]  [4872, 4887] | -0.08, 11.6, 10.2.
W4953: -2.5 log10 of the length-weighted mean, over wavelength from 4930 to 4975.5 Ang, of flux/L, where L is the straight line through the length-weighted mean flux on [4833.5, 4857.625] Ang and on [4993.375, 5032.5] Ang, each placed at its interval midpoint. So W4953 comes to 0.23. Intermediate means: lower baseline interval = 12.2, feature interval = 10.1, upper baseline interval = 12.6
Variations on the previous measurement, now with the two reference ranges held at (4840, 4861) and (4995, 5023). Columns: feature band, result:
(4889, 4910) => 0.02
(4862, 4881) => 0.01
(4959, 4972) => 0.35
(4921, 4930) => -0.04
